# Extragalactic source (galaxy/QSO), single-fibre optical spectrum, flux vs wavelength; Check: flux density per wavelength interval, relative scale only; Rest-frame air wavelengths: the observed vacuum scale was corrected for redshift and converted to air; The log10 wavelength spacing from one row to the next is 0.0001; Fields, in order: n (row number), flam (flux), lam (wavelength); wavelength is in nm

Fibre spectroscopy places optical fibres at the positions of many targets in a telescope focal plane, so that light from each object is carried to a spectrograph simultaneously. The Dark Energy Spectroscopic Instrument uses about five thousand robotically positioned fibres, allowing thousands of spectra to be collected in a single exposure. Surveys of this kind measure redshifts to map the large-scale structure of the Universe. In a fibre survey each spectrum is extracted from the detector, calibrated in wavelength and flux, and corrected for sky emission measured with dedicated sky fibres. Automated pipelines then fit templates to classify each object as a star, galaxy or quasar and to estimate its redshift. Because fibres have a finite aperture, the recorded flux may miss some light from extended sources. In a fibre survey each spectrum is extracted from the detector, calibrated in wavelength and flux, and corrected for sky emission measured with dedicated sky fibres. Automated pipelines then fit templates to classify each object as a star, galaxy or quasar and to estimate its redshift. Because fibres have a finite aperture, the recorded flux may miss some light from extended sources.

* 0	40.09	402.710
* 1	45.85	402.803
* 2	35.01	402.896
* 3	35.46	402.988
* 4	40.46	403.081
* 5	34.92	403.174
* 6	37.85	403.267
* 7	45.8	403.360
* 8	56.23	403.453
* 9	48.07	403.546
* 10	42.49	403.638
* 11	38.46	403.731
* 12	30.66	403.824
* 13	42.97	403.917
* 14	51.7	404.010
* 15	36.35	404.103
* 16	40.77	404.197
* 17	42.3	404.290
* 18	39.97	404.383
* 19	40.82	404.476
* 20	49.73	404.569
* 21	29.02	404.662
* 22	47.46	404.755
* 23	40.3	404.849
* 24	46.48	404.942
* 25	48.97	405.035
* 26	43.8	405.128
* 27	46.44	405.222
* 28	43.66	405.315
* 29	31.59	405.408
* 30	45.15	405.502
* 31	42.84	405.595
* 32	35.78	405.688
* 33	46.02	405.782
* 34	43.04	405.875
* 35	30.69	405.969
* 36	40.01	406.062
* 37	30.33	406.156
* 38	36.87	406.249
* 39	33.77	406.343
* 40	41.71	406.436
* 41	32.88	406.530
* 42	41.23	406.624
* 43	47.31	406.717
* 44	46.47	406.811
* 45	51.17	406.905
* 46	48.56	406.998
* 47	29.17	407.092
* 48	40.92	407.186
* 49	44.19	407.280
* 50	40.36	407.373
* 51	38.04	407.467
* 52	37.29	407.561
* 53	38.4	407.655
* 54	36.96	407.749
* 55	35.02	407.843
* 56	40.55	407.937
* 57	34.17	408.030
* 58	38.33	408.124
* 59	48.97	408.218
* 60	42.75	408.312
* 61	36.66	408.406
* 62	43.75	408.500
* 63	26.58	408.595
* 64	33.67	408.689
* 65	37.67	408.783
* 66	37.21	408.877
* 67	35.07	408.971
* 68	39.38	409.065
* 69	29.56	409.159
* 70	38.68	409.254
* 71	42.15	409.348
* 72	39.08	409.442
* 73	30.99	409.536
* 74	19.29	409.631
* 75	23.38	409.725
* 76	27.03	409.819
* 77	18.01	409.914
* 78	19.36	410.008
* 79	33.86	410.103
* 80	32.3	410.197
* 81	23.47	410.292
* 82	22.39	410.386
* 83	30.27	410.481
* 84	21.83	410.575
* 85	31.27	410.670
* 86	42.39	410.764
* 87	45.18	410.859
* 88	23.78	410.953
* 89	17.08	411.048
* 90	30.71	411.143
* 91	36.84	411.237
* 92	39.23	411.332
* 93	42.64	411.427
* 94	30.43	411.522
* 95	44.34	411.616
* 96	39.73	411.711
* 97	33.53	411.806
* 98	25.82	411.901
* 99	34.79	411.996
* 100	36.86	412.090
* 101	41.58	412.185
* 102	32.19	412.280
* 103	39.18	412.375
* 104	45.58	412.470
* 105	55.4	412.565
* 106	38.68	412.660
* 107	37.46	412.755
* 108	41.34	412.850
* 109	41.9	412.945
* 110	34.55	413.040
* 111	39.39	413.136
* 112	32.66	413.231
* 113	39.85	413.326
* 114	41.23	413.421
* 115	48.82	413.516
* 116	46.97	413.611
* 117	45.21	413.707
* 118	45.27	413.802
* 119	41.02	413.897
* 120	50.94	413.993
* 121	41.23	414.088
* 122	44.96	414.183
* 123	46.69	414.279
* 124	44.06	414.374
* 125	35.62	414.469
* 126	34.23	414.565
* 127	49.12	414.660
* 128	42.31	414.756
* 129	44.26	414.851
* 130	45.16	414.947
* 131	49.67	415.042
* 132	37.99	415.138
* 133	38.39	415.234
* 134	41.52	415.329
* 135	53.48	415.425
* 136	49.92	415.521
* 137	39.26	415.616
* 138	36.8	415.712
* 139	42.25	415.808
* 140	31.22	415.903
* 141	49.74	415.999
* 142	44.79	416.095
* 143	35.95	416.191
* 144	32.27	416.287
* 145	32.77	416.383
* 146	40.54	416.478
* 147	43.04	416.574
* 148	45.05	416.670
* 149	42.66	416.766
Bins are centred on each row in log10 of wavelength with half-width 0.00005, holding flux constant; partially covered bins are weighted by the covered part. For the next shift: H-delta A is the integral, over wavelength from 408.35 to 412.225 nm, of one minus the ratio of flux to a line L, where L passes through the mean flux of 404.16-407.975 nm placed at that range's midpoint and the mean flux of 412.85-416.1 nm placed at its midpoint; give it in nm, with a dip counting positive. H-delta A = 0.84 nm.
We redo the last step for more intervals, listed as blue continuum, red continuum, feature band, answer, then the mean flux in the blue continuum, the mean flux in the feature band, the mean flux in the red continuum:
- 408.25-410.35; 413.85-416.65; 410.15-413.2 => 0.08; 32.3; 35.4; 42.1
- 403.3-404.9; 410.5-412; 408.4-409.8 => 0.09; 42.5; 34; 33.6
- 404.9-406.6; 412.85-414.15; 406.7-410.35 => 0.43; 40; 35.9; 42.2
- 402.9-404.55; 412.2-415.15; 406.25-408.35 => 0.08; 41.5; 40.3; 42.4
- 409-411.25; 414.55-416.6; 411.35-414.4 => -0.41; 29.9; 40.7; 41.7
